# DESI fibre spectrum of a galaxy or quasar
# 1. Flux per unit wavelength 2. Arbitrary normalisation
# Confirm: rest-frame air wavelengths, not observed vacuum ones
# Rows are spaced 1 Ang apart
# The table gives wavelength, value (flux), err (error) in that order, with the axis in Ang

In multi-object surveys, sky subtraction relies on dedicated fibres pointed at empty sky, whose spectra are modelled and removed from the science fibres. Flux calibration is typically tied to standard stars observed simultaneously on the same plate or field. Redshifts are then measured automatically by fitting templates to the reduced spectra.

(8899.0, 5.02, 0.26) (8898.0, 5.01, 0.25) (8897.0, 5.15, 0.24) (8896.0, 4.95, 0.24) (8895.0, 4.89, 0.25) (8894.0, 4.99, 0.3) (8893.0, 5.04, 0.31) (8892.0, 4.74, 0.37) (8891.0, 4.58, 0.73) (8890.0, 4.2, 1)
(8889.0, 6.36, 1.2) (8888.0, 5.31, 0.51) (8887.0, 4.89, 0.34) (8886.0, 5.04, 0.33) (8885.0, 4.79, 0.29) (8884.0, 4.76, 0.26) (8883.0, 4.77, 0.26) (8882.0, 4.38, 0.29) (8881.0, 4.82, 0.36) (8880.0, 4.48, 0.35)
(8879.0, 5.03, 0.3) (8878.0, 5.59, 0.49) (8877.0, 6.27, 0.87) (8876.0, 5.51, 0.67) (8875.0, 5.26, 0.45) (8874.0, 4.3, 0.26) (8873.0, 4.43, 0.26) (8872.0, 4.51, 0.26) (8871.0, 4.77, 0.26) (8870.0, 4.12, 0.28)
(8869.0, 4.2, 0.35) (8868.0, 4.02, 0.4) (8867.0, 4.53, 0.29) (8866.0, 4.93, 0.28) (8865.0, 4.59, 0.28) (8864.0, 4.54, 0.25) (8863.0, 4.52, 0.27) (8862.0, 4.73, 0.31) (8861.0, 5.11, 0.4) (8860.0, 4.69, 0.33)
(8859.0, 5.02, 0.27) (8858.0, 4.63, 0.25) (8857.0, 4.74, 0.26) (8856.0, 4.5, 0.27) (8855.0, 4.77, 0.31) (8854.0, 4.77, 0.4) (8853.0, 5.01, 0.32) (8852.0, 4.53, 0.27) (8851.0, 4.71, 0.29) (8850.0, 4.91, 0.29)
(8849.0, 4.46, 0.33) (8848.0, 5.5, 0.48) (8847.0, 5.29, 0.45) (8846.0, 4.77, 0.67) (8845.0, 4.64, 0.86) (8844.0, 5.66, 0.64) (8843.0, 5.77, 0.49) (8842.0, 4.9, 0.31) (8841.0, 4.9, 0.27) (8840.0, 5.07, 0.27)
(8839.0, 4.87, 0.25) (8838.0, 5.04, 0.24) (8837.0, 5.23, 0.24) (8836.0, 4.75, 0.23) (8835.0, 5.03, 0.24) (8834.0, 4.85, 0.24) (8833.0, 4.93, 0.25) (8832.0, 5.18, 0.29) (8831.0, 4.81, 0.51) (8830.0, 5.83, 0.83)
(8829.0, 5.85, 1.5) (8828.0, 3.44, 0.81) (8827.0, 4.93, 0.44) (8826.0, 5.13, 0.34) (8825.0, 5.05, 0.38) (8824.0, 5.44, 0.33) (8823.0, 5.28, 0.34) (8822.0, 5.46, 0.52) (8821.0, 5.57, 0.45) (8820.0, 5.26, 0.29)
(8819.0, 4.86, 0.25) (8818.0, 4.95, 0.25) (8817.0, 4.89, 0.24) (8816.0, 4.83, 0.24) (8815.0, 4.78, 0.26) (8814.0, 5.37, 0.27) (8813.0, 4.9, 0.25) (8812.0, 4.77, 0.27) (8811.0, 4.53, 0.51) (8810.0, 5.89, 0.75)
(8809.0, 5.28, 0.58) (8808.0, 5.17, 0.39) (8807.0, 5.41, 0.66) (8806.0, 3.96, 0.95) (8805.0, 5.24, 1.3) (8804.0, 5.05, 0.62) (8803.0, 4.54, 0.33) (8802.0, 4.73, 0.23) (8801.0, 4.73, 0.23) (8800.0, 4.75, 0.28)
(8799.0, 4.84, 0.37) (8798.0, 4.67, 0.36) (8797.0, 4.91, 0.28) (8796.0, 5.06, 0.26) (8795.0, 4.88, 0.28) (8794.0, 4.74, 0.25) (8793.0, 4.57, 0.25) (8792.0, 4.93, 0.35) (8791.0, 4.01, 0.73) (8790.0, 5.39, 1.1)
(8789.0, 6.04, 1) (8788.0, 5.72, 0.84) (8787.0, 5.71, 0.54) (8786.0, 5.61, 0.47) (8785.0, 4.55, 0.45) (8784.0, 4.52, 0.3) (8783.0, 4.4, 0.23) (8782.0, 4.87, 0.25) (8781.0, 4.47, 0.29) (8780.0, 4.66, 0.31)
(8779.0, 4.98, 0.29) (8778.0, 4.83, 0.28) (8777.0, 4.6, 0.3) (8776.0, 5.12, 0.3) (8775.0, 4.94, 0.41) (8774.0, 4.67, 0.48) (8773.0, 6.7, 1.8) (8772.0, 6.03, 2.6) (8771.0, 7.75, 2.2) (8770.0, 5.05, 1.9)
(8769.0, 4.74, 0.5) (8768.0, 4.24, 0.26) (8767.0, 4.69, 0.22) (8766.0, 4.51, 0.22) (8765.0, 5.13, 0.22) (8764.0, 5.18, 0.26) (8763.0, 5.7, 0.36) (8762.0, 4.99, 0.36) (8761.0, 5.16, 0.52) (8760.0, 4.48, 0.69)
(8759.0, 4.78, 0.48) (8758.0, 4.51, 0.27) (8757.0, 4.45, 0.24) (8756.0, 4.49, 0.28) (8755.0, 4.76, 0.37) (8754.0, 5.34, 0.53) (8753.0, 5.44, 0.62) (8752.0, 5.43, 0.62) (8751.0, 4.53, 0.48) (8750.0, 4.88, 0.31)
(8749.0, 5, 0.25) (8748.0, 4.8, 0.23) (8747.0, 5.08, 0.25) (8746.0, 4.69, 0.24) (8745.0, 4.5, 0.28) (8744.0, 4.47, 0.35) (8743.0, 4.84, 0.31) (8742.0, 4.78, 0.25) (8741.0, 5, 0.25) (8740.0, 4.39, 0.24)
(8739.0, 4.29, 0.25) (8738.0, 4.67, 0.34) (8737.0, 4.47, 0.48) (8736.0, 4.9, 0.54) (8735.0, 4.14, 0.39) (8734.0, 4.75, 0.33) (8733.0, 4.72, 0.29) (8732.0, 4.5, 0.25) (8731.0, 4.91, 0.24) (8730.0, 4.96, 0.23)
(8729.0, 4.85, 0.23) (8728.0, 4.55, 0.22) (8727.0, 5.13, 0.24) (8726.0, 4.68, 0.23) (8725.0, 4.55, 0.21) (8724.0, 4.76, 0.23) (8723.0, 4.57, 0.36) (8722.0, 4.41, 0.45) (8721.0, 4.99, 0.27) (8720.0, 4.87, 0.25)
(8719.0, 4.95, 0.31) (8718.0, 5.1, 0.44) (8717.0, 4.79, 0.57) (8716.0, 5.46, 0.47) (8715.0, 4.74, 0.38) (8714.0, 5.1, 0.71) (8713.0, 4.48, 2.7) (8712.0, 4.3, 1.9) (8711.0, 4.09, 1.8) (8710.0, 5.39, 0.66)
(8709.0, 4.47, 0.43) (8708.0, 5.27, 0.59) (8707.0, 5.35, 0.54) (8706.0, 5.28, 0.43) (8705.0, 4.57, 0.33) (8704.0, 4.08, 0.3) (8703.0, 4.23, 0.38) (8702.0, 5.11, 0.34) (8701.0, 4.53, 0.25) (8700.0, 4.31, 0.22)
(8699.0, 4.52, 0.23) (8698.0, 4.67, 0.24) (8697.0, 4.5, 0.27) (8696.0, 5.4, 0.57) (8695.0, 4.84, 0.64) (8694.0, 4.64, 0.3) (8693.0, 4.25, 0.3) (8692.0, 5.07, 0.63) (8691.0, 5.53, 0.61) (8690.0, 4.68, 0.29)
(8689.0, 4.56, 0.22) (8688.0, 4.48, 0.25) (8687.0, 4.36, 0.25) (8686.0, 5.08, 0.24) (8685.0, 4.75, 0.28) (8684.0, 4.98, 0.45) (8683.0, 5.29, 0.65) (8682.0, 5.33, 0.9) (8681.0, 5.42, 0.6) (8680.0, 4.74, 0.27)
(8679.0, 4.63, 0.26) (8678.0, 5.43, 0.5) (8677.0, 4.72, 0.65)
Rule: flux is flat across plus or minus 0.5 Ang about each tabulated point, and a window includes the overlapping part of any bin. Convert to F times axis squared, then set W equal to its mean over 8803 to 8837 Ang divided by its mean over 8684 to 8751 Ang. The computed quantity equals 1.1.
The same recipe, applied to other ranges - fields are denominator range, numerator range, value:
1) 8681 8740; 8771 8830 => 1.08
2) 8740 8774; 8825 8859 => 1.01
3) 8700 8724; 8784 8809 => 1.06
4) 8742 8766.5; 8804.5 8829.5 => 1.05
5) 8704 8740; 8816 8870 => 1.06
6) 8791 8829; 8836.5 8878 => 0.99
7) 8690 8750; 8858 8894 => 1.05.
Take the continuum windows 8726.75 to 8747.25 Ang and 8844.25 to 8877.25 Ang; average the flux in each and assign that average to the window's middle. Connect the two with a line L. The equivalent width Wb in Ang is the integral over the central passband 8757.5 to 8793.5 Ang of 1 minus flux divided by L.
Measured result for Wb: -2.7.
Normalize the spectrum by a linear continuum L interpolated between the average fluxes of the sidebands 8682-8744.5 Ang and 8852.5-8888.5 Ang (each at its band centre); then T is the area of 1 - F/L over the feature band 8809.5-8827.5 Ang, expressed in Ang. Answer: -1.2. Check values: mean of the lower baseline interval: 4.75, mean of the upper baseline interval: 4.79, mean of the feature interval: 5.1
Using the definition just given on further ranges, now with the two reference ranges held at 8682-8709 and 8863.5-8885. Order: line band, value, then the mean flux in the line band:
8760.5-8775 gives -1.6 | 5.31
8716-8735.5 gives 0.1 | 4.76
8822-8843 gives -1.3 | 5.05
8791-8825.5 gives -1.4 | 4.97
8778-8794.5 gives -0.6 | 4.94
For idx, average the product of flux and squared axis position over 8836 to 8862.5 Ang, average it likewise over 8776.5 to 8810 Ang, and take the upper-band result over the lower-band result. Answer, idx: 1.01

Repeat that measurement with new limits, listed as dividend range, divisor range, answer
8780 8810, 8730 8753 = 1.05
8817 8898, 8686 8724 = 1.07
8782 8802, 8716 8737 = 1.05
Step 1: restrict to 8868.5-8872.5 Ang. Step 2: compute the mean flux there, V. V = 4.4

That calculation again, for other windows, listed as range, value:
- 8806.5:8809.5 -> 5.29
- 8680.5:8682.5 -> 5.38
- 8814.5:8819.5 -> 4.86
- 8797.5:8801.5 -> 4.75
